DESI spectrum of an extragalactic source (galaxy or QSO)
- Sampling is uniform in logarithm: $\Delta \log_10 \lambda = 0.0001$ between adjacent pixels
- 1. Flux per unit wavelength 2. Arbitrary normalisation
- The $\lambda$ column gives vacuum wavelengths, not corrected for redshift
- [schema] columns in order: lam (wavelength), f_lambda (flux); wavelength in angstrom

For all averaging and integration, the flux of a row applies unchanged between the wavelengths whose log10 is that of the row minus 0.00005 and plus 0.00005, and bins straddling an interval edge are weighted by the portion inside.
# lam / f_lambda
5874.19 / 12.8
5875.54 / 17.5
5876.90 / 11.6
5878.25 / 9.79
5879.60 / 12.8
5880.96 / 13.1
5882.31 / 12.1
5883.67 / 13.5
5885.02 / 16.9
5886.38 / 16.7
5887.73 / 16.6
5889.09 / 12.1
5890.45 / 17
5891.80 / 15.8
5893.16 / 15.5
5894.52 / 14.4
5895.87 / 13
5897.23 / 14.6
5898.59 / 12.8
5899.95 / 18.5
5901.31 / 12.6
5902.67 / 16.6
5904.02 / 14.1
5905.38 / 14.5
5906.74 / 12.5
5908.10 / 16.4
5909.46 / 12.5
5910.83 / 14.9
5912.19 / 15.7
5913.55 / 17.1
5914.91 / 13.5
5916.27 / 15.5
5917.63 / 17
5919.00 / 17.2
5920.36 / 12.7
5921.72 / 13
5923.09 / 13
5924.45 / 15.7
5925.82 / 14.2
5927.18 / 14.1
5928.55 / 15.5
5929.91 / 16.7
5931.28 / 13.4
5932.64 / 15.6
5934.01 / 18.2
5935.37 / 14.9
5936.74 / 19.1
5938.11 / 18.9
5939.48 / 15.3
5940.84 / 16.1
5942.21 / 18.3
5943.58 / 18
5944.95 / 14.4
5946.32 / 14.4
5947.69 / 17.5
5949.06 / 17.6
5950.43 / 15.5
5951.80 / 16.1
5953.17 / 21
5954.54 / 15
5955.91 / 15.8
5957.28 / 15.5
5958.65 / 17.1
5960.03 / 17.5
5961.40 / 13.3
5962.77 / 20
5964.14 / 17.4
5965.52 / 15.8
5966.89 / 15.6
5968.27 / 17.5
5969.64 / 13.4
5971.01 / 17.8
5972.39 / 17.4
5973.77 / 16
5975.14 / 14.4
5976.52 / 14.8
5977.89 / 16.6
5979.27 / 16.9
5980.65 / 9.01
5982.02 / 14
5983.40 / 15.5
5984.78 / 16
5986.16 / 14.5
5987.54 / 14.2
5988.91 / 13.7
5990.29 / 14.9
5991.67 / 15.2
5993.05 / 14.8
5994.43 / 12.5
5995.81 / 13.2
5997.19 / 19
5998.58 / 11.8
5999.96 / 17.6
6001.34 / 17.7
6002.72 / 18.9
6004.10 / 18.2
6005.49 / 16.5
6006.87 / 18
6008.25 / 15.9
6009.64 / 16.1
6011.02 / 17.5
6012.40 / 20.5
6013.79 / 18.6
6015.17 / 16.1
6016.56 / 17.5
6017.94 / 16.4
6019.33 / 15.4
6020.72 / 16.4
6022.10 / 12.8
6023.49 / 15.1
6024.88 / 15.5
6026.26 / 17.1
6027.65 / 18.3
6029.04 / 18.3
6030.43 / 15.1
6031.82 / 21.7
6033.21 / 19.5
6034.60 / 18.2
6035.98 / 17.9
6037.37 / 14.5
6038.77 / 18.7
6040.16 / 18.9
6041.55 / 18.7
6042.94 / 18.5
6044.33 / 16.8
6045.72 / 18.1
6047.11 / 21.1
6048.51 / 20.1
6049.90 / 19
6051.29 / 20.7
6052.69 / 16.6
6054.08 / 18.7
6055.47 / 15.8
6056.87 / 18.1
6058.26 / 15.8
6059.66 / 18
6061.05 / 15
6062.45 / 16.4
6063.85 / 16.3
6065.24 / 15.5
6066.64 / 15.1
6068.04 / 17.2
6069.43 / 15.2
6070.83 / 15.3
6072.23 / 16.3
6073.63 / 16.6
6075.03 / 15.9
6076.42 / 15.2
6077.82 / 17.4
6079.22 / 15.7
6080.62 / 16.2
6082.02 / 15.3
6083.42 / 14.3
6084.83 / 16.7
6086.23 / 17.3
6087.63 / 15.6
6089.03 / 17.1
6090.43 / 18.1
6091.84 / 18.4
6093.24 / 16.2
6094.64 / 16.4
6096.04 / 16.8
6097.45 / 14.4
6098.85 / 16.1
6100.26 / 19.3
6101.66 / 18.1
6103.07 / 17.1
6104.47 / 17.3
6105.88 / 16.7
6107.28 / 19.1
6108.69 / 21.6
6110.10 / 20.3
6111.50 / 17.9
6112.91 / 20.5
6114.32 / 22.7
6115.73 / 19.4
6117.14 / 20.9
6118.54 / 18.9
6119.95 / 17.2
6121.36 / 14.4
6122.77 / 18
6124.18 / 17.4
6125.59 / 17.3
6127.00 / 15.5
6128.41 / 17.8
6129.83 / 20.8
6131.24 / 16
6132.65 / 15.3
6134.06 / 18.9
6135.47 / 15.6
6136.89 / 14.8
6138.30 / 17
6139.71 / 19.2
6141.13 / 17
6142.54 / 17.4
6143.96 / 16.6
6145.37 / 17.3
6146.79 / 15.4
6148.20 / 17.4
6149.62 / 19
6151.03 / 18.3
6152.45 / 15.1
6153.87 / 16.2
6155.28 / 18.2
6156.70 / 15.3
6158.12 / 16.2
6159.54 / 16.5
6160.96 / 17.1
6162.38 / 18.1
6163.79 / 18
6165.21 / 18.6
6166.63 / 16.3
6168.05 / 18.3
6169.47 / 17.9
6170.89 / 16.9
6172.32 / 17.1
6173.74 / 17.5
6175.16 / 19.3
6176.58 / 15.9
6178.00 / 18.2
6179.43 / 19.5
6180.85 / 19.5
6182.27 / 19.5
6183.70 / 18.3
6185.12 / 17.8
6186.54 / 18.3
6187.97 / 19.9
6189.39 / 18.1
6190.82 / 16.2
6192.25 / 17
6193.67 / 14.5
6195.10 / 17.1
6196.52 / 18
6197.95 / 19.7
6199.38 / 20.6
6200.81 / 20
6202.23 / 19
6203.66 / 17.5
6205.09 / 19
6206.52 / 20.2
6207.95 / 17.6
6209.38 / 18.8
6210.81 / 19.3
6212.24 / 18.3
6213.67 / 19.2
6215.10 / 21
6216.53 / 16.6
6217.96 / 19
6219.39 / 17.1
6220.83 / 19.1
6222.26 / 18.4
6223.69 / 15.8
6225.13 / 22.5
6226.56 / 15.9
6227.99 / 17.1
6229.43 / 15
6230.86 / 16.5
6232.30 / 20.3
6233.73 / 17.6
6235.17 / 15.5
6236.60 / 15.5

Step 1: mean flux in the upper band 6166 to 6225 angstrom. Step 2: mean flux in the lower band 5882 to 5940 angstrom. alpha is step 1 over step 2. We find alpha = 1.21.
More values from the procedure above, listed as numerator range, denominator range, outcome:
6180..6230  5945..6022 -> 1.14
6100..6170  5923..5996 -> 1.12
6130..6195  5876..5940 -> 1.17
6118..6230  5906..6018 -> 1.12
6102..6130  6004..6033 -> 1.09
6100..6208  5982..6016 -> 1.11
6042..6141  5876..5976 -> 1.12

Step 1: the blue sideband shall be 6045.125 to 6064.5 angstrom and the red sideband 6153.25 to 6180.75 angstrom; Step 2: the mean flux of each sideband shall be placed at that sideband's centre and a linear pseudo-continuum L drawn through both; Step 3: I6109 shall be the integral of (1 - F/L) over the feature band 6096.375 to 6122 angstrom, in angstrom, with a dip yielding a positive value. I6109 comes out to -1.1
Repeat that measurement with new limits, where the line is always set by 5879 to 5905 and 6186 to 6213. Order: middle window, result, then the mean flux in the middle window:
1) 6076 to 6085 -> 0.6 angstrom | 15.8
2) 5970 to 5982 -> 0.3 angstrom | 15.2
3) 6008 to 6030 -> -0.7 angstrom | 16.7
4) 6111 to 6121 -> -1.2 angstrom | 19.5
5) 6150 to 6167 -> 0.8 angstrom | 17.1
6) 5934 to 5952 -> -1.7 angstrom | 16.7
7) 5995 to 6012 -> -0.8 angstrom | 16.7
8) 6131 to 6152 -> 0.8 angstrom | 17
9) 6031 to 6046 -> -1.7 angstrom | 18.3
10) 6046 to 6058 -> -1.5 angstrom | 18.6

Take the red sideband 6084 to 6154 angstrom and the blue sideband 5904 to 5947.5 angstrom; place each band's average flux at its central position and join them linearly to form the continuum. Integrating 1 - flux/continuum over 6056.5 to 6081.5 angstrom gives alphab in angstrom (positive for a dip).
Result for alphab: 1.3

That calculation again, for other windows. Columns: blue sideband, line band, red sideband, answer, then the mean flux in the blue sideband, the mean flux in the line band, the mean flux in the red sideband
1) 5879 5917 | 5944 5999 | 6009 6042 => 1.9 angstrom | 14.7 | 15.6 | 17.3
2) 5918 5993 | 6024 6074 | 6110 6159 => -2.3 angstrom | 15.8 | 17.5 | 17.5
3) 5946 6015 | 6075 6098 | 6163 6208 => 1.1 angstrom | 16.1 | 16.3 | 18.2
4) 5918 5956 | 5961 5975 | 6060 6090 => -0.4 angstrom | 16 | 16.4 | 16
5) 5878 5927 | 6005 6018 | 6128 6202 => -1.3 angstrom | 14.6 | 17.4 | 17.6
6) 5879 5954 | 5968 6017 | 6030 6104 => 1.2 angstrom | 15.4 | 15.9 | 17.1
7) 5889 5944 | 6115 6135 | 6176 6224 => -0.1 angstrom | 15.3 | 17.7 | 18.4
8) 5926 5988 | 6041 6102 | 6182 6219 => 0.8 angstrom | 16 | 16.9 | 18.5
